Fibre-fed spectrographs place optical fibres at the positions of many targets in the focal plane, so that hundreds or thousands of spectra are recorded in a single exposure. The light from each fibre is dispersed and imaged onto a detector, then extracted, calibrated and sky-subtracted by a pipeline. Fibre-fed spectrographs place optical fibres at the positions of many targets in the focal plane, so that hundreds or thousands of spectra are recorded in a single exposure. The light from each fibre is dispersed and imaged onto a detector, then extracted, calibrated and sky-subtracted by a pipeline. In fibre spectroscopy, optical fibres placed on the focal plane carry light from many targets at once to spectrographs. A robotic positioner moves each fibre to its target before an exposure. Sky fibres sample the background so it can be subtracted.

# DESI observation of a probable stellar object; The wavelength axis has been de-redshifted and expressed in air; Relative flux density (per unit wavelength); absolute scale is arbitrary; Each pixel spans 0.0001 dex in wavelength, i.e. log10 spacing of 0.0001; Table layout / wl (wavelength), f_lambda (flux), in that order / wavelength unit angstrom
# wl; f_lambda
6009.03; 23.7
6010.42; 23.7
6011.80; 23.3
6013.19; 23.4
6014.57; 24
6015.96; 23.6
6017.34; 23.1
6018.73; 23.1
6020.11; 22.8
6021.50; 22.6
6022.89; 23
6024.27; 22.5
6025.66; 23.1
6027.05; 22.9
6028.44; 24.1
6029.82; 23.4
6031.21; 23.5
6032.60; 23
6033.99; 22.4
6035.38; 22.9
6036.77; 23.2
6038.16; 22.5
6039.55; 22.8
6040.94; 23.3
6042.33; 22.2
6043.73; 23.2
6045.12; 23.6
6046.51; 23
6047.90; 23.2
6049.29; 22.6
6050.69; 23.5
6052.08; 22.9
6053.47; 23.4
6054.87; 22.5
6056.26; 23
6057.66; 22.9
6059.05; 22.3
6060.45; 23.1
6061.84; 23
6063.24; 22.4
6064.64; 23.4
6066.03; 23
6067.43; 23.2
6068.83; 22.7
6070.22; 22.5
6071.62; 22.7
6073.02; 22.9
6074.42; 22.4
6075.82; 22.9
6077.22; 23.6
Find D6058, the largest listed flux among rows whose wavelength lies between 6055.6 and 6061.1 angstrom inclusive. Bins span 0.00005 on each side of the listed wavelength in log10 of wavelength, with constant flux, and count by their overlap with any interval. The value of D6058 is 23.1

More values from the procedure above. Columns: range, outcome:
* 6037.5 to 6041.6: 23.3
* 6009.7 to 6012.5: 23.7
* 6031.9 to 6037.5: 23.2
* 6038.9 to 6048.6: 23.6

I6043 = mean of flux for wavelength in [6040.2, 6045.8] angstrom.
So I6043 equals 23.1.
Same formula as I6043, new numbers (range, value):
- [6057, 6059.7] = 22.6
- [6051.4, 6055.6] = 22.9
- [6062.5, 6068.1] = 23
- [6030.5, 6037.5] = 23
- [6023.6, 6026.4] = 22.8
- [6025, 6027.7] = 23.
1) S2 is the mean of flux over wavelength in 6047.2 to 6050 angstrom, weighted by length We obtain 22.9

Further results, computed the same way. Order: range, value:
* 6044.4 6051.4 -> 23.2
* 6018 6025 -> 22.8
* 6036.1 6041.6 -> 23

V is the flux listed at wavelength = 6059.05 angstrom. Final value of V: 22.3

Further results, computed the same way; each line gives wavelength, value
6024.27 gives 22.5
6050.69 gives 23.5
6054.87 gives 22.5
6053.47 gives 23.4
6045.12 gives 23.6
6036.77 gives 23.2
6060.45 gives 23.1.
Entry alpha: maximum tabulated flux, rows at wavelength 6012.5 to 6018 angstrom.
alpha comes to 24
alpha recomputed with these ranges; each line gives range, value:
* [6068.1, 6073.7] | 22.9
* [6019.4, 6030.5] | 24.1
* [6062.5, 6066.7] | 23.4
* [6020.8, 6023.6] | 23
